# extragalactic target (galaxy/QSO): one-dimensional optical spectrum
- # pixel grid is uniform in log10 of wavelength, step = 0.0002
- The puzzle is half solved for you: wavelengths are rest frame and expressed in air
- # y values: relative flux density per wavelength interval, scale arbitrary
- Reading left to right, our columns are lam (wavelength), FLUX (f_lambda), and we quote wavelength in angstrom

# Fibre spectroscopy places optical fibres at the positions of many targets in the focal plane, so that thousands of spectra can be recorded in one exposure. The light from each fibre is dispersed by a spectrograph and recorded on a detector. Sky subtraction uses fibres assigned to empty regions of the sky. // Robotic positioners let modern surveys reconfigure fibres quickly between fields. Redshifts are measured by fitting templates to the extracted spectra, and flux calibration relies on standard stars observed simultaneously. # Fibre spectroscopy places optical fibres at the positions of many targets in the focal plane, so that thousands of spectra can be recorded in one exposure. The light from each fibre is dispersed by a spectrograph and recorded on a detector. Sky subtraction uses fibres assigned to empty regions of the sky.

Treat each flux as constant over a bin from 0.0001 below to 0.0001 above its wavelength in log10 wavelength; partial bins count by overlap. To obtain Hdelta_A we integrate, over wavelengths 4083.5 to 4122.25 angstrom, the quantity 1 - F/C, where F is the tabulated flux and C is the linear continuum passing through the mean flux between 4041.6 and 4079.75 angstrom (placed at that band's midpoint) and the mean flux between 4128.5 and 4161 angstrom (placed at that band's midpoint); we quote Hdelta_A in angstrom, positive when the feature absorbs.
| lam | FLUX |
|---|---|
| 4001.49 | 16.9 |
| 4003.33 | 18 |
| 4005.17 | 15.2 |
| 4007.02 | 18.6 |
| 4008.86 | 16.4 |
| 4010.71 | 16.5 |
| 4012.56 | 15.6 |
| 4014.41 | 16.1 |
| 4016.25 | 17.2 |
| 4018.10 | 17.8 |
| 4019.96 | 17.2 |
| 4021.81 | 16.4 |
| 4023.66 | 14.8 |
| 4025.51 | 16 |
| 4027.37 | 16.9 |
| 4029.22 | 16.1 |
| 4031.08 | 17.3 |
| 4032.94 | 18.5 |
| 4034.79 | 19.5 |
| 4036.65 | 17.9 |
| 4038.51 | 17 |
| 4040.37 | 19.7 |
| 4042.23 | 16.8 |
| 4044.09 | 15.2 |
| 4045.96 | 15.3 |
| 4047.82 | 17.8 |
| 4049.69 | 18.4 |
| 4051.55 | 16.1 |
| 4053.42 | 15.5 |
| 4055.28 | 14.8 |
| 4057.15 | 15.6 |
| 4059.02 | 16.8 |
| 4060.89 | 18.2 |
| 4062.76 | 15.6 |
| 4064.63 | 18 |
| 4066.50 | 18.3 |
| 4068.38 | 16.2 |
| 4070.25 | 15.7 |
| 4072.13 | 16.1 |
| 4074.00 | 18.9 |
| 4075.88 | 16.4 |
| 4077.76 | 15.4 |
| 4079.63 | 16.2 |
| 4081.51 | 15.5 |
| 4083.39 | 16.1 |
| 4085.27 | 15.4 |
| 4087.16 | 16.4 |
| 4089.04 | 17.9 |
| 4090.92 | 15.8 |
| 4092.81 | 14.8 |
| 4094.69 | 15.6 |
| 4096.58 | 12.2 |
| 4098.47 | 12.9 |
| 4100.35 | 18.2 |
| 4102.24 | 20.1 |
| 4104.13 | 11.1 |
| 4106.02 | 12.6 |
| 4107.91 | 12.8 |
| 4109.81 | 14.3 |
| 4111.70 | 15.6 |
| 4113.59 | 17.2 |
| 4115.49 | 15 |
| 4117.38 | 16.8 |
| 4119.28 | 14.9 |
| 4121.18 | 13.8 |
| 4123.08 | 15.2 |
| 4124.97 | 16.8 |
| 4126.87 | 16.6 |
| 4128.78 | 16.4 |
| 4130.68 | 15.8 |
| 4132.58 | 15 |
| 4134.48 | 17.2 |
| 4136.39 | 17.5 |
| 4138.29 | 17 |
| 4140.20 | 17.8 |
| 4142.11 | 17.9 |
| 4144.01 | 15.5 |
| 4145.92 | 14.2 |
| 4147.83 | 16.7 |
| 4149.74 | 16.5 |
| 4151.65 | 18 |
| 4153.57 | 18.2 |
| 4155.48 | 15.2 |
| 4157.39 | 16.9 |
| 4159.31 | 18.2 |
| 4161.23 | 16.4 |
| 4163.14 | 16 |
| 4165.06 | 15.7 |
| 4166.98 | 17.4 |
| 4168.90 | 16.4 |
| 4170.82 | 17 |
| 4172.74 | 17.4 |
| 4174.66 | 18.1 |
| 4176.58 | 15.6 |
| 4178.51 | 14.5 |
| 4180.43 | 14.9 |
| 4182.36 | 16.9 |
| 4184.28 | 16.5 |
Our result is 3.35 angstrom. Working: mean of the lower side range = 16.5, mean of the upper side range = 16.7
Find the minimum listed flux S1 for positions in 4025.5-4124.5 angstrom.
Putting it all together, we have 11.1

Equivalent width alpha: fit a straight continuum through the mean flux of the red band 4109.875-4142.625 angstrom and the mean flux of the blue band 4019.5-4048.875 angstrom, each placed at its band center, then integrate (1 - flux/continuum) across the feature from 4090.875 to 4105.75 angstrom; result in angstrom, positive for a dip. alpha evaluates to 1.37 angstrom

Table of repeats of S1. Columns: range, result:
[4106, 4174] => 12.6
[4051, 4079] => 14.8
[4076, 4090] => 15.4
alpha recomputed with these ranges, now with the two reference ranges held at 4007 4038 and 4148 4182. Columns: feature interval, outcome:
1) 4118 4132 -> 0.9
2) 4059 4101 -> 1.6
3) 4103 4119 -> 2.1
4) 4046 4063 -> 0.4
